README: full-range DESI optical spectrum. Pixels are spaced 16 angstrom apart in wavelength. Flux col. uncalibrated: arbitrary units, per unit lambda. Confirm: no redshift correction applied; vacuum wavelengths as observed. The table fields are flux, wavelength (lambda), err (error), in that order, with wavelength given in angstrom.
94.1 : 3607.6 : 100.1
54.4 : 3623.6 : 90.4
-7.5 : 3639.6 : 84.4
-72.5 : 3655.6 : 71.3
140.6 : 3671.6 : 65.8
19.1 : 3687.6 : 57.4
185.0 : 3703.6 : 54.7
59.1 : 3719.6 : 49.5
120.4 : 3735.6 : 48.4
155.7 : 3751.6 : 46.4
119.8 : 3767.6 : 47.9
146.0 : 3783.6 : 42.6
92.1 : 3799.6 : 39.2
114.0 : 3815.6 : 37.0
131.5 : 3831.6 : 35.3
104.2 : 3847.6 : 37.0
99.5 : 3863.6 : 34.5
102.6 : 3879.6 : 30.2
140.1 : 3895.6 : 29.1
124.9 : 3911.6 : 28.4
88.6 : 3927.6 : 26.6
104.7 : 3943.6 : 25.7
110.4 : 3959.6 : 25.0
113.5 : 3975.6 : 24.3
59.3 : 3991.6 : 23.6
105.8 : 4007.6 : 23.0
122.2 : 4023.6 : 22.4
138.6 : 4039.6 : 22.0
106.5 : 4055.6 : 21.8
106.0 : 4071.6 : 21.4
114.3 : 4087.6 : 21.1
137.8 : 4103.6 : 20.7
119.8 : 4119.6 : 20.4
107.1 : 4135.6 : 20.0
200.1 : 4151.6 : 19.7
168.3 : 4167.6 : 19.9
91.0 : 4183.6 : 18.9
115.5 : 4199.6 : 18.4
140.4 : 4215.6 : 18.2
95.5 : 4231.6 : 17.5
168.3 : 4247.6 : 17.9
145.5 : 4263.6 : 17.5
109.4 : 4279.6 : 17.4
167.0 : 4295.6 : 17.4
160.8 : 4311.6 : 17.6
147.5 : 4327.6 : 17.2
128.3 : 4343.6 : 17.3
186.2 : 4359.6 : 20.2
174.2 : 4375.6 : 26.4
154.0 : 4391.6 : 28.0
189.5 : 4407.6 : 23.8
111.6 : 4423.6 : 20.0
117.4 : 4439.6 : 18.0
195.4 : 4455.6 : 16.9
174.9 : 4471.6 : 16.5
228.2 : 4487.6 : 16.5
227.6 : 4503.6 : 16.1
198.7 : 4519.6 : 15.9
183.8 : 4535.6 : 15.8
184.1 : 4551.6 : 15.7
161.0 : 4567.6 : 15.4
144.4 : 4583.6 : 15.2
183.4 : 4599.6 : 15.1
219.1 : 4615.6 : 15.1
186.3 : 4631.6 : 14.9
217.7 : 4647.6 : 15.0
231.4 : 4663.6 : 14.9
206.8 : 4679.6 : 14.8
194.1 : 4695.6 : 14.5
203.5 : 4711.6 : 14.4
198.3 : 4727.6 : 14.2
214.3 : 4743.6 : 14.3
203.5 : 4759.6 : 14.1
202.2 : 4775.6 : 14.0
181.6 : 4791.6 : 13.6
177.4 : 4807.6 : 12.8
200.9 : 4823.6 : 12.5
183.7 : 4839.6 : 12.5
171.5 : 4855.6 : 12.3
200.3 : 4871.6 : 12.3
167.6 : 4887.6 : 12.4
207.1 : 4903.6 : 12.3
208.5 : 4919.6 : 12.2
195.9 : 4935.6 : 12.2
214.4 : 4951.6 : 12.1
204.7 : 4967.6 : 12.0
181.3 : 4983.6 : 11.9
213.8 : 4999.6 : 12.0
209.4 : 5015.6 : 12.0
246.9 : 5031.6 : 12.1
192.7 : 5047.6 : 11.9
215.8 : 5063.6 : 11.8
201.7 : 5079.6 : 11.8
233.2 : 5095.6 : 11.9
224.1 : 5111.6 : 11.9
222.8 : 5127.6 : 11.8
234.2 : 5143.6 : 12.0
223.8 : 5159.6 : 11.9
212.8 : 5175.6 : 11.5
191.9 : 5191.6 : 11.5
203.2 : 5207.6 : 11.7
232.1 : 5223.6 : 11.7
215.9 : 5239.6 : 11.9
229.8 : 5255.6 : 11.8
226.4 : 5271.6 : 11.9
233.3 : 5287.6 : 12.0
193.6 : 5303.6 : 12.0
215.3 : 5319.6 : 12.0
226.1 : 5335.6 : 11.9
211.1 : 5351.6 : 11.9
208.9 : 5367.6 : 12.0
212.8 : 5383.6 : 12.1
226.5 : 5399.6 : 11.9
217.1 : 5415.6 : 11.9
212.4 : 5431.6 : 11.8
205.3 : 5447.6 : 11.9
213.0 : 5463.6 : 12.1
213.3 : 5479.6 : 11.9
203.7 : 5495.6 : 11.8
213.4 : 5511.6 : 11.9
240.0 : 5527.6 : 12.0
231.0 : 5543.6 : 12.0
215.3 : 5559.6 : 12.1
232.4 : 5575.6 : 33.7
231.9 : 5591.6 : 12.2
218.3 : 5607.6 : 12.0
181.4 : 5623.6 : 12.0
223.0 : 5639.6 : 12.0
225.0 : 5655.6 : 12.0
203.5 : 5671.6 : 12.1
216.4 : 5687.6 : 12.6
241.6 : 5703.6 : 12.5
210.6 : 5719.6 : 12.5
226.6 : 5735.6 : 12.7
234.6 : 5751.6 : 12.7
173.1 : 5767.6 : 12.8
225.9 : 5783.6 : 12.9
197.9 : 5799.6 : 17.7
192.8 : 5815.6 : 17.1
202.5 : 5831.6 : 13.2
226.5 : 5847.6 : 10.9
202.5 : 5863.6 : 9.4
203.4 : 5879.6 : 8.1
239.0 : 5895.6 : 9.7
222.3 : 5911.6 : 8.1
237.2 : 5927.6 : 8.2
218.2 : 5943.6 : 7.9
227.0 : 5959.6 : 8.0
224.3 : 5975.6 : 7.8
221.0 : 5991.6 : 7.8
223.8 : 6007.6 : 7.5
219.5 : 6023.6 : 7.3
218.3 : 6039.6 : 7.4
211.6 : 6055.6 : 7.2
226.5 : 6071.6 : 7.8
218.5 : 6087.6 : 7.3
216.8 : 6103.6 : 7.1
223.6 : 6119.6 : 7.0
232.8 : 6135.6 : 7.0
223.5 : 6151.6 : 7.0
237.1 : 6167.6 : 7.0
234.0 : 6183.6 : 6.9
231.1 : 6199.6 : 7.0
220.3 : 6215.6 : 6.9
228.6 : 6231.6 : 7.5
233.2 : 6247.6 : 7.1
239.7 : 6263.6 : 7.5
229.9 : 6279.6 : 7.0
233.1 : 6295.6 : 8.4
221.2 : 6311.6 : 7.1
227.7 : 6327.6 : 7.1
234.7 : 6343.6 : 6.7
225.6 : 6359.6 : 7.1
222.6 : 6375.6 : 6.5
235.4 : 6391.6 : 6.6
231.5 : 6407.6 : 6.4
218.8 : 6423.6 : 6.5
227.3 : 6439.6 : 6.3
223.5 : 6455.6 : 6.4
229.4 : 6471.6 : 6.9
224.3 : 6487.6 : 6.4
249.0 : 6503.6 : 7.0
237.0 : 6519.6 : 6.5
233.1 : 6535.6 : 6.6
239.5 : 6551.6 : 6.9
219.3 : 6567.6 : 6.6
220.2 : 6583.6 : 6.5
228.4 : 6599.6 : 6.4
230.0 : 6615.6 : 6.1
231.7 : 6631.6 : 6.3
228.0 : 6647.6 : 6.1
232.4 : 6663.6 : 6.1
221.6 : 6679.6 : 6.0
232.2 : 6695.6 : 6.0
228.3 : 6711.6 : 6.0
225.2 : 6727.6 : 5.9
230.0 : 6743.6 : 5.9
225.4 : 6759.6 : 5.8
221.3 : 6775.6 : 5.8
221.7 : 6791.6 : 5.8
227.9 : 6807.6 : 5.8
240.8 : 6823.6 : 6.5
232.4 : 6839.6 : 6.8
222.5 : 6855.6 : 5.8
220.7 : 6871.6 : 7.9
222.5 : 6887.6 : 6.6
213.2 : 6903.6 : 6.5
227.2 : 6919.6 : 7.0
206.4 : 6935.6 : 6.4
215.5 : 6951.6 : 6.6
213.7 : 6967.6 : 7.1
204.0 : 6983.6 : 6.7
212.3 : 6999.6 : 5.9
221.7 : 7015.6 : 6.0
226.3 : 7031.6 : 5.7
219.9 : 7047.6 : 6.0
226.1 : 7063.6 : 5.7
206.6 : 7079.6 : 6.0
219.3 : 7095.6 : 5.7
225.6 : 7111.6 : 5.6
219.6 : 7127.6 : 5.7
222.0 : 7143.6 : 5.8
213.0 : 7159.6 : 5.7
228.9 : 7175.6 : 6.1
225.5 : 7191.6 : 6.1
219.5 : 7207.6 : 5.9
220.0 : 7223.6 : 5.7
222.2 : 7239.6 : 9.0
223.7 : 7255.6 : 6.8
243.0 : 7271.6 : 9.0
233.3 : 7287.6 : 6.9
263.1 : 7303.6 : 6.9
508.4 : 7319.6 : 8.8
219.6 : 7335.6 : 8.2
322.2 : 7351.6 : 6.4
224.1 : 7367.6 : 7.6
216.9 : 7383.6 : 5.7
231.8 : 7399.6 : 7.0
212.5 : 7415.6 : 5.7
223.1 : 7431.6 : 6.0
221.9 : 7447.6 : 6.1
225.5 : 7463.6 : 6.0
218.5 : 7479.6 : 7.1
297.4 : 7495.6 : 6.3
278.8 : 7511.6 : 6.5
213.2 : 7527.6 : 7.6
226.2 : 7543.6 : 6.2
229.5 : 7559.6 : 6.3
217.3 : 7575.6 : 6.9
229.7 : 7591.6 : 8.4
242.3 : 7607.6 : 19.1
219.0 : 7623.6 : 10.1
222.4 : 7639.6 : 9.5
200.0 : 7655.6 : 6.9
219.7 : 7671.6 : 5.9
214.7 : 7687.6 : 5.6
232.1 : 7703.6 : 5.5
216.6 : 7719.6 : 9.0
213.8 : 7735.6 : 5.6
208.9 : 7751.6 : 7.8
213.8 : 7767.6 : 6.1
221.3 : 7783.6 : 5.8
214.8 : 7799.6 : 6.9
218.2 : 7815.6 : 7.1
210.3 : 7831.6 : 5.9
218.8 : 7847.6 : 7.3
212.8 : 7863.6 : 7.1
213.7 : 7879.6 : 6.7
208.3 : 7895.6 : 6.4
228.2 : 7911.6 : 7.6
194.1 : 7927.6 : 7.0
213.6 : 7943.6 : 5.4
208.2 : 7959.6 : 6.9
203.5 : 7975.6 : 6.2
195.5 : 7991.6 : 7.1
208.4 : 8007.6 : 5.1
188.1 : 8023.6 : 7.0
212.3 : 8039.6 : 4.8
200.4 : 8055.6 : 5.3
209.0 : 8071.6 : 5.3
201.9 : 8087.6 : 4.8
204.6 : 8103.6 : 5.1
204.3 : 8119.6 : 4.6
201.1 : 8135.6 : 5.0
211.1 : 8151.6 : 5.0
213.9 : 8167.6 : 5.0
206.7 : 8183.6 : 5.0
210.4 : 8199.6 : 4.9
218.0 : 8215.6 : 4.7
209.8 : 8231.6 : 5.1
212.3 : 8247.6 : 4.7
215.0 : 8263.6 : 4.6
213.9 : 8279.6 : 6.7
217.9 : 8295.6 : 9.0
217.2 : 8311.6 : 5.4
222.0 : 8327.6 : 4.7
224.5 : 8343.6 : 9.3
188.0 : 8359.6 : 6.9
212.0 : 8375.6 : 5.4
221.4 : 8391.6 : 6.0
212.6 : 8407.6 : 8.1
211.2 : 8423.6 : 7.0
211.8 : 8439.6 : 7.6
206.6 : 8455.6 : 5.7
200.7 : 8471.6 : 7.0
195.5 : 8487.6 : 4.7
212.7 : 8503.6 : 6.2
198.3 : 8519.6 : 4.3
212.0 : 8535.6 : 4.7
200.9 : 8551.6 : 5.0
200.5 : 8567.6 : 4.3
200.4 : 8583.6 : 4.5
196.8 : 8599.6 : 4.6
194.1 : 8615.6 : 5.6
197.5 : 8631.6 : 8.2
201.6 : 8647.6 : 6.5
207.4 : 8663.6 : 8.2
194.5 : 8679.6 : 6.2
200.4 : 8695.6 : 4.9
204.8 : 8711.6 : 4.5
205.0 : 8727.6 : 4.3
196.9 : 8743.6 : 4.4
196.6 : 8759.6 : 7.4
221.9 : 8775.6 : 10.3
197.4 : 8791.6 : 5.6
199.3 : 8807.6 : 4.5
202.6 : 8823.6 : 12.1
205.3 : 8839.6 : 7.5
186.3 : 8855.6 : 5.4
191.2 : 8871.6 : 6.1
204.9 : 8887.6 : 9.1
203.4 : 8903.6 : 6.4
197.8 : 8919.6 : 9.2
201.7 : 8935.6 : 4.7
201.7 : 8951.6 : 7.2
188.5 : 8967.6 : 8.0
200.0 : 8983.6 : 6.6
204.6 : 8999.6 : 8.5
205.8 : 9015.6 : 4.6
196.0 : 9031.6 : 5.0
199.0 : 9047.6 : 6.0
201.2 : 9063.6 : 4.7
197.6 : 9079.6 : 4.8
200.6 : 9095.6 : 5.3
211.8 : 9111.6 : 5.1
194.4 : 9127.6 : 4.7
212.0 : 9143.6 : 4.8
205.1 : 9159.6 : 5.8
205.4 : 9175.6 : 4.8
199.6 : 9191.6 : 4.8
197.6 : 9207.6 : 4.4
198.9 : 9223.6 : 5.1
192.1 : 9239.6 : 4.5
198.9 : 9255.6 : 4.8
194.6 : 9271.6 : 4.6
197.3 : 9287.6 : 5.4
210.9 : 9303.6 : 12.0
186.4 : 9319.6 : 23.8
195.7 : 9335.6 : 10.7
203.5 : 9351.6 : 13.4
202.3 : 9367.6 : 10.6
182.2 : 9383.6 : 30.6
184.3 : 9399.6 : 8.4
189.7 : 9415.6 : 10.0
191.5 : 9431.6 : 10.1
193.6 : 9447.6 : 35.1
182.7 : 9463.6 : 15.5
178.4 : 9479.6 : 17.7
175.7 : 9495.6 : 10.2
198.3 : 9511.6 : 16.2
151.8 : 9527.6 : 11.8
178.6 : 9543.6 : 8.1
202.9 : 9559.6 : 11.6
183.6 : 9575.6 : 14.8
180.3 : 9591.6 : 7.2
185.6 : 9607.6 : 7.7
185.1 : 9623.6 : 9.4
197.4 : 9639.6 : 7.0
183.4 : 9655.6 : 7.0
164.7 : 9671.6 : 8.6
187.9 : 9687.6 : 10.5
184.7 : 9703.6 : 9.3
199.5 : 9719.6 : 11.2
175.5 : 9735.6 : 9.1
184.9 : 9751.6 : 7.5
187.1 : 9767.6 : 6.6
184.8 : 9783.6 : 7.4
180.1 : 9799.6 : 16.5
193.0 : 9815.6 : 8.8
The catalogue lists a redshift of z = 0.115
